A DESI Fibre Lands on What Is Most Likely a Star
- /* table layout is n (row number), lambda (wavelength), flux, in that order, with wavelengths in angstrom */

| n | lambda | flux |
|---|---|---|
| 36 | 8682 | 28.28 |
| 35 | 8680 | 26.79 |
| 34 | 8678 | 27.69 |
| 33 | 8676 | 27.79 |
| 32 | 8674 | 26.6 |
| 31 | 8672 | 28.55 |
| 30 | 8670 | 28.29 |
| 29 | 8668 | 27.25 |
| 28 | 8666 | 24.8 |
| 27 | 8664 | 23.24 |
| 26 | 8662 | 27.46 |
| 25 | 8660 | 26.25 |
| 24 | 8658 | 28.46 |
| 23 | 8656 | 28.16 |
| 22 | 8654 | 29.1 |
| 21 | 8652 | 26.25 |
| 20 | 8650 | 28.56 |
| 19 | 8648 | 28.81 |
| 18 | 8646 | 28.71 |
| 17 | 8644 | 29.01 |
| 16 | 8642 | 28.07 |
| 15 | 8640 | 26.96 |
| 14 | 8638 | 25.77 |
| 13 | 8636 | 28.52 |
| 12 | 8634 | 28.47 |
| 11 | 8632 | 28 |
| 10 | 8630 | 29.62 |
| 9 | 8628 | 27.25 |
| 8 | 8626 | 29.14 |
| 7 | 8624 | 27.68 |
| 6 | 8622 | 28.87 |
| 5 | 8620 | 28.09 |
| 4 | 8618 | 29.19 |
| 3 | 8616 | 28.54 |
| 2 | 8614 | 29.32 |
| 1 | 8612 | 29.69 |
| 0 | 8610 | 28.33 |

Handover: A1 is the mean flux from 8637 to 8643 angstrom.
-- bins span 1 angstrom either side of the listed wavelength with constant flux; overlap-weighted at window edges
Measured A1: 26.9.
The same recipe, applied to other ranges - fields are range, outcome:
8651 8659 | 28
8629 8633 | 28.8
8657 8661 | 27.4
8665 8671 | 26.8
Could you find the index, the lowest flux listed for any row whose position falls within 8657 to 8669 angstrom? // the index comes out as 23.24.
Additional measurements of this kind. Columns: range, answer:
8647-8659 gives 26.25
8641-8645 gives 28.07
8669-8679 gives 26.6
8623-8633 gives 27.25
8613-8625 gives 27.68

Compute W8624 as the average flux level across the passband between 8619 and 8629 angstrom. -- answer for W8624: 28.2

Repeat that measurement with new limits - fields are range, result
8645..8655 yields 28.3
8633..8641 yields 27.4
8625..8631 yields 28.7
